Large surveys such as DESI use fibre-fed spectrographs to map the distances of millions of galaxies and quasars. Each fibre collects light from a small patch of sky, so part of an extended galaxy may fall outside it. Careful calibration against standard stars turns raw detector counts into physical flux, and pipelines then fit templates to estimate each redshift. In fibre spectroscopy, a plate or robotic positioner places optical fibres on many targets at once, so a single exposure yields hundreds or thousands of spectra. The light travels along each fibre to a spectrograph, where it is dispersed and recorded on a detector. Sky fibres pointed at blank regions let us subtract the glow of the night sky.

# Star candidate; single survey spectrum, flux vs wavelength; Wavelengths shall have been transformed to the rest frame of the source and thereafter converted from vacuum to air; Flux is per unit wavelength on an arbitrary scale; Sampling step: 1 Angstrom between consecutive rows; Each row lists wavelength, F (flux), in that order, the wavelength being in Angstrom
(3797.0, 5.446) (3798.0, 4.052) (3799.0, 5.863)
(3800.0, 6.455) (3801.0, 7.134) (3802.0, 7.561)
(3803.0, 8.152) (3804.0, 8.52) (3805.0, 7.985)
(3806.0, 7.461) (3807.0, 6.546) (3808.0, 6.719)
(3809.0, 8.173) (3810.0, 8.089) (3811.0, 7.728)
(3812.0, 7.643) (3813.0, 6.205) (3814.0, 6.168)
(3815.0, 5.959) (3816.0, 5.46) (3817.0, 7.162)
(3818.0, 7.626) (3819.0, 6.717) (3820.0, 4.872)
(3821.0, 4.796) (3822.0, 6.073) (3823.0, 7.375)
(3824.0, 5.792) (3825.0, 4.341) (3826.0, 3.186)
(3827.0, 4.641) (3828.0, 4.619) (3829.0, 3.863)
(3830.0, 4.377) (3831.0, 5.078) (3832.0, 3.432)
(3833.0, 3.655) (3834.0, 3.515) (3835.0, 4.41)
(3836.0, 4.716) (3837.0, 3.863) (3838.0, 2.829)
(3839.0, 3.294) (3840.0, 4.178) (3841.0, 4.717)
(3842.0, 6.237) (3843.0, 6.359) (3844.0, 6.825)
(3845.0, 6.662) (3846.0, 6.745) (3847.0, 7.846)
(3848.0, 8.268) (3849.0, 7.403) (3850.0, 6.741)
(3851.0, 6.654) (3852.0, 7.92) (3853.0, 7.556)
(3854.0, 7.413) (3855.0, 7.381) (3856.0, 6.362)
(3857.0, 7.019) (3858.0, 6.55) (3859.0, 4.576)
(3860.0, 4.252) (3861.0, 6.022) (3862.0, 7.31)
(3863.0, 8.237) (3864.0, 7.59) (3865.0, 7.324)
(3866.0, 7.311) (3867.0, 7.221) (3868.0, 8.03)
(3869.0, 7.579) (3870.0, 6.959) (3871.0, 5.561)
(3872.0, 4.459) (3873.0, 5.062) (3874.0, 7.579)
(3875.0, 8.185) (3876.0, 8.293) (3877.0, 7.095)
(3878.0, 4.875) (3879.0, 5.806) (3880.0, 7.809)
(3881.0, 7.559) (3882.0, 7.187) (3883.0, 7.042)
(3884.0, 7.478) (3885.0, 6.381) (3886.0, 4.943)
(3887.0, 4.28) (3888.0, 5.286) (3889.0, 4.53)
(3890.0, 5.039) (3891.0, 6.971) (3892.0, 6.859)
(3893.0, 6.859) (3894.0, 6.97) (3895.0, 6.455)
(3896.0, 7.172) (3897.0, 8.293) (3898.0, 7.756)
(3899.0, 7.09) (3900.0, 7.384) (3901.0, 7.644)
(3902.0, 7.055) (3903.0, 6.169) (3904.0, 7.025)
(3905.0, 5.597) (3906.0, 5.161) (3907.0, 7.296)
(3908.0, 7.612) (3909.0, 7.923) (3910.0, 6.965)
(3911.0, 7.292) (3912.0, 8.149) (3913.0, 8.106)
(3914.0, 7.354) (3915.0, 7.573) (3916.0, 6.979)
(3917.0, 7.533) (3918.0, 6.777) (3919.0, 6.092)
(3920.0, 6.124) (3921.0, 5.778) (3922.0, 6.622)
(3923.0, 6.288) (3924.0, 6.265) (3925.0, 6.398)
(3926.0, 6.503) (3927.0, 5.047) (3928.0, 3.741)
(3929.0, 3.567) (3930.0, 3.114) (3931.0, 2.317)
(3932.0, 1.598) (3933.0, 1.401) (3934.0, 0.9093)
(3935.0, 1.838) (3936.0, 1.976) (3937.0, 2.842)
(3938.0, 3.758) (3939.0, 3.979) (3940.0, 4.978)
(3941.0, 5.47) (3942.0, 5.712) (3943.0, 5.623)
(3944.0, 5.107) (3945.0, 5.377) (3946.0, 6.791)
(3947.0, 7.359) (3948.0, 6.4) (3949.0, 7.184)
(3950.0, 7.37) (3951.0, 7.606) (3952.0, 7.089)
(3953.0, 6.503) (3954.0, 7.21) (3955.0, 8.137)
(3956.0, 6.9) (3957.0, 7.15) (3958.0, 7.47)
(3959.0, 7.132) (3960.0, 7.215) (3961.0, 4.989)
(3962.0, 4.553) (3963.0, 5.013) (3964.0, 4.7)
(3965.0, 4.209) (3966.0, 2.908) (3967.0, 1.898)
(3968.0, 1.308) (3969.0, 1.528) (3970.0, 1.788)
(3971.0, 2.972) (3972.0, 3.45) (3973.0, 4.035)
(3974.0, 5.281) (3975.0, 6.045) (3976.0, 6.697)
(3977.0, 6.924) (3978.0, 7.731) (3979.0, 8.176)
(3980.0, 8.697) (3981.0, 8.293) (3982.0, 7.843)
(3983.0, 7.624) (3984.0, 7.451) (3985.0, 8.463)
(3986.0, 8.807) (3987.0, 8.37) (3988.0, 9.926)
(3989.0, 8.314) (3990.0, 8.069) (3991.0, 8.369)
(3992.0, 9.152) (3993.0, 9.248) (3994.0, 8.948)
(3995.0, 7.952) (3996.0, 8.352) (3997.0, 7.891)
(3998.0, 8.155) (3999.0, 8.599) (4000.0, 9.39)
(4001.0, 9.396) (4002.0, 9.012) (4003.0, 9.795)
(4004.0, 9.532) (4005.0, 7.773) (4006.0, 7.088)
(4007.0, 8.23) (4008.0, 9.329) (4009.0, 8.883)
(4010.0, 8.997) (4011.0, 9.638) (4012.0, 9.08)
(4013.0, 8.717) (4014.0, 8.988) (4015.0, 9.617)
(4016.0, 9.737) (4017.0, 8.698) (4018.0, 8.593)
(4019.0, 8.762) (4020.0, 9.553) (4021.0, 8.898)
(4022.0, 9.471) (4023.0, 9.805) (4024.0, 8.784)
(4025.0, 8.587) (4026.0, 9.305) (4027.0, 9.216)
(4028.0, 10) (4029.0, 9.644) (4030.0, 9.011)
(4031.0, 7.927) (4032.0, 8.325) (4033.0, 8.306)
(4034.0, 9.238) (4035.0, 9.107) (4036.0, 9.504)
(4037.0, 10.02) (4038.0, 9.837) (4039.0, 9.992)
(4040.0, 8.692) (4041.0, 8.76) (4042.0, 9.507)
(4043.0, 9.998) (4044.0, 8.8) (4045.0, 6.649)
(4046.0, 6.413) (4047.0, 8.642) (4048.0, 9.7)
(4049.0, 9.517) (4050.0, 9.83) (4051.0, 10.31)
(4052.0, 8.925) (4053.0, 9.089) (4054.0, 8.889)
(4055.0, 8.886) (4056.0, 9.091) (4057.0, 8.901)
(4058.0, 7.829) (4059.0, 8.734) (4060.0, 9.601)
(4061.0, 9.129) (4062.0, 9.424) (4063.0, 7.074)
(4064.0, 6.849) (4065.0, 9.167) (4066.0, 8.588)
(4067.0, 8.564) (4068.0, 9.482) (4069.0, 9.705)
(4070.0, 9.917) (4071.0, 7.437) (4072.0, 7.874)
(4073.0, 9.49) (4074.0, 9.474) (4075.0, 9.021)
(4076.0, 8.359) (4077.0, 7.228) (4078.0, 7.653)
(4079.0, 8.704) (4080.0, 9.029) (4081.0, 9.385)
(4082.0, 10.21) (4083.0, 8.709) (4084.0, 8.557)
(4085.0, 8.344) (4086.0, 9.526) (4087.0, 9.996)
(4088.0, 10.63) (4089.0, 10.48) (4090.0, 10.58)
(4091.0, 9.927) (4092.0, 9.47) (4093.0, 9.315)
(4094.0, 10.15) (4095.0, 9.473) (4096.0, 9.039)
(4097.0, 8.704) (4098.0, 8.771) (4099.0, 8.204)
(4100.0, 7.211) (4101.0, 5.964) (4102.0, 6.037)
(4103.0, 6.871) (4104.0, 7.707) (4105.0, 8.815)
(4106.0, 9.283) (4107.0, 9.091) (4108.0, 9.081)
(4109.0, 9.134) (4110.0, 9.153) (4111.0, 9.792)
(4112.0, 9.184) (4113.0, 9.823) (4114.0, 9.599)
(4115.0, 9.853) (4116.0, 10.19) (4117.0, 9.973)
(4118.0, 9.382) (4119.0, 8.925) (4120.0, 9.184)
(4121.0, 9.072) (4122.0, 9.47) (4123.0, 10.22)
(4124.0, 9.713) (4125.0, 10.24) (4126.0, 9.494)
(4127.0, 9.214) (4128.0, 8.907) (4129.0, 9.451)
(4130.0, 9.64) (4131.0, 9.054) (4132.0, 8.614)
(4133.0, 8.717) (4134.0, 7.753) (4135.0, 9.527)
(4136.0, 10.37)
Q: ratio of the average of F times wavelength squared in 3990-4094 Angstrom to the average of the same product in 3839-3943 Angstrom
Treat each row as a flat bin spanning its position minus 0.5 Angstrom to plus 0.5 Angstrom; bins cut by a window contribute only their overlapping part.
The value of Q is 1.6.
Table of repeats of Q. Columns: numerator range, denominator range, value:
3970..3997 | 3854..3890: 1.20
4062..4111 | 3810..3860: 1.73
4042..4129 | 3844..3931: 1.50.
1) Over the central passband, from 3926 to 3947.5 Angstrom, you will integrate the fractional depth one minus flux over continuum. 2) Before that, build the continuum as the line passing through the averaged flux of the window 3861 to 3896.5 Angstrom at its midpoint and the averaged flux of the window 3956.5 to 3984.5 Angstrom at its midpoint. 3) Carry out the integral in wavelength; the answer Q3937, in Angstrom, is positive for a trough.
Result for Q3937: 6.9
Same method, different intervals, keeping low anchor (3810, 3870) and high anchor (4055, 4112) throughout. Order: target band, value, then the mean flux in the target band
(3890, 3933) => 3.0 Angstrom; 6.34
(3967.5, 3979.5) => 4.6 Angstrom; 4.66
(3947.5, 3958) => 0.2 Angstrom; 7.17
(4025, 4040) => -1.8 Angstrom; 9.2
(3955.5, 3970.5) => 5.7 Angstrom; 4.58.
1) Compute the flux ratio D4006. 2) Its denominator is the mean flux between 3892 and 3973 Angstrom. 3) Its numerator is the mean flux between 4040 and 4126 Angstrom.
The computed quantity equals 1.59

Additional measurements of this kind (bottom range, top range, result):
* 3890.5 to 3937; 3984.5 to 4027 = 1.49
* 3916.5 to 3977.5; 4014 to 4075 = 1.78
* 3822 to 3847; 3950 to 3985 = 1.20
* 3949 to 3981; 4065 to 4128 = 1.61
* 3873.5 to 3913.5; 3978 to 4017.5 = 1.27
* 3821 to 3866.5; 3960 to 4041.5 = 1.35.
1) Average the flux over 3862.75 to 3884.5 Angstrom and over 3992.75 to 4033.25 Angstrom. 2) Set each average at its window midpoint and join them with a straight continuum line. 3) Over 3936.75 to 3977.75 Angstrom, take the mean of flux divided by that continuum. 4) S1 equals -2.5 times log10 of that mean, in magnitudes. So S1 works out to 0.451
